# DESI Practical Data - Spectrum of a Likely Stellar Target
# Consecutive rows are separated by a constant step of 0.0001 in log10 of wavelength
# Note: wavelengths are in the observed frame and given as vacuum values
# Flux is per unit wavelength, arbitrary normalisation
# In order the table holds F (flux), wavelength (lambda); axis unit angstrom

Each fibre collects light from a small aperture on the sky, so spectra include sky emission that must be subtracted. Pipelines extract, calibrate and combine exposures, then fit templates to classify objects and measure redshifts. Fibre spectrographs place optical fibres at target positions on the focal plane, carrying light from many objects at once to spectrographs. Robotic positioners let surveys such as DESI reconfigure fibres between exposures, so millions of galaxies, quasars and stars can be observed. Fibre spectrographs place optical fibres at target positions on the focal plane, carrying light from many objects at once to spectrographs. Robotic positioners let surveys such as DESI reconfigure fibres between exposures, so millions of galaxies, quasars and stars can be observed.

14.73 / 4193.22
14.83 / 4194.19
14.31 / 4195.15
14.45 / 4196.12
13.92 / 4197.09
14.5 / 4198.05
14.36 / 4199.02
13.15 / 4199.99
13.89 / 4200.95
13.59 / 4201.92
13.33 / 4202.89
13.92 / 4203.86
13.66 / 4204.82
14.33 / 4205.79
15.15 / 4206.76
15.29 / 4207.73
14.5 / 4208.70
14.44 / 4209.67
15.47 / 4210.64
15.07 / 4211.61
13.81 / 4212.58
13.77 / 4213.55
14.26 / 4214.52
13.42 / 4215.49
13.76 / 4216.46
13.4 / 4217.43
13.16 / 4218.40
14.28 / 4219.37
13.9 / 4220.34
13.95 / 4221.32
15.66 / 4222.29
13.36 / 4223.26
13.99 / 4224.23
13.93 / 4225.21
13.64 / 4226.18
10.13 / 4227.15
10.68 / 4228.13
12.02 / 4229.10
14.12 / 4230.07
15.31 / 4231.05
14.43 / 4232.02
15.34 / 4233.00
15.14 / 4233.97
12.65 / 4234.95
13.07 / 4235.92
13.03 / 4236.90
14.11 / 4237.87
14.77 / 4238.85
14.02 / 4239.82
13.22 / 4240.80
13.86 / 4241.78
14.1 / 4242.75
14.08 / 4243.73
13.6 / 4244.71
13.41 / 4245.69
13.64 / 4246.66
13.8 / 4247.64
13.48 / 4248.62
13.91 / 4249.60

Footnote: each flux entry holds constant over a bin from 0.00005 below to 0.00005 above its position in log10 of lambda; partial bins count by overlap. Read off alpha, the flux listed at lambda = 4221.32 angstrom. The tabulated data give 13.95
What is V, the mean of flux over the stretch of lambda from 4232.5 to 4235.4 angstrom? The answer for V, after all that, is 14.4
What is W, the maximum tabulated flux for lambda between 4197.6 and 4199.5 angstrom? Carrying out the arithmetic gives 14.5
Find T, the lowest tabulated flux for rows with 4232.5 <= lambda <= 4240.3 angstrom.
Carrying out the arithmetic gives 12.65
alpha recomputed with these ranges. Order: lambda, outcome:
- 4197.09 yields 13.92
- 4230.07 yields 14.12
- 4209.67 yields 14.44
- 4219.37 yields 14.28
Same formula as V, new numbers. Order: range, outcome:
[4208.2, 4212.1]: 14.9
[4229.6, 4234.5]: 14.8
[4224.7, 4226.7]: 13.7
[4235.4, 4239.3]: 13.7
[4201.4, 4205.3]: 13.6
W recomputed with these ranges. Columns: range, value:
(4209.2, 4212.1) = 15.47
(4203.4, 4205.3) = 13.92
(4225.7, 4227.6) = 13.64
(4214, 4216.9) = 14.26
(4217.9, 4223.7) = 15.66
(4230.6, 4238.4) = 15.34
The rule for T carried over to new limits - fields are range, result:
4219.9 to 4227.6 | 10.13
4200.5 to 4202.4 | 13.59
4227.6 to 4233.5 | 10.68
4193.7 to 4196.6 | 14.31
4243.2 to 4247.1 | 13.41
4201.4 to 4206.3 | 13.33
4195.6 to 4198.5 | 13.92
